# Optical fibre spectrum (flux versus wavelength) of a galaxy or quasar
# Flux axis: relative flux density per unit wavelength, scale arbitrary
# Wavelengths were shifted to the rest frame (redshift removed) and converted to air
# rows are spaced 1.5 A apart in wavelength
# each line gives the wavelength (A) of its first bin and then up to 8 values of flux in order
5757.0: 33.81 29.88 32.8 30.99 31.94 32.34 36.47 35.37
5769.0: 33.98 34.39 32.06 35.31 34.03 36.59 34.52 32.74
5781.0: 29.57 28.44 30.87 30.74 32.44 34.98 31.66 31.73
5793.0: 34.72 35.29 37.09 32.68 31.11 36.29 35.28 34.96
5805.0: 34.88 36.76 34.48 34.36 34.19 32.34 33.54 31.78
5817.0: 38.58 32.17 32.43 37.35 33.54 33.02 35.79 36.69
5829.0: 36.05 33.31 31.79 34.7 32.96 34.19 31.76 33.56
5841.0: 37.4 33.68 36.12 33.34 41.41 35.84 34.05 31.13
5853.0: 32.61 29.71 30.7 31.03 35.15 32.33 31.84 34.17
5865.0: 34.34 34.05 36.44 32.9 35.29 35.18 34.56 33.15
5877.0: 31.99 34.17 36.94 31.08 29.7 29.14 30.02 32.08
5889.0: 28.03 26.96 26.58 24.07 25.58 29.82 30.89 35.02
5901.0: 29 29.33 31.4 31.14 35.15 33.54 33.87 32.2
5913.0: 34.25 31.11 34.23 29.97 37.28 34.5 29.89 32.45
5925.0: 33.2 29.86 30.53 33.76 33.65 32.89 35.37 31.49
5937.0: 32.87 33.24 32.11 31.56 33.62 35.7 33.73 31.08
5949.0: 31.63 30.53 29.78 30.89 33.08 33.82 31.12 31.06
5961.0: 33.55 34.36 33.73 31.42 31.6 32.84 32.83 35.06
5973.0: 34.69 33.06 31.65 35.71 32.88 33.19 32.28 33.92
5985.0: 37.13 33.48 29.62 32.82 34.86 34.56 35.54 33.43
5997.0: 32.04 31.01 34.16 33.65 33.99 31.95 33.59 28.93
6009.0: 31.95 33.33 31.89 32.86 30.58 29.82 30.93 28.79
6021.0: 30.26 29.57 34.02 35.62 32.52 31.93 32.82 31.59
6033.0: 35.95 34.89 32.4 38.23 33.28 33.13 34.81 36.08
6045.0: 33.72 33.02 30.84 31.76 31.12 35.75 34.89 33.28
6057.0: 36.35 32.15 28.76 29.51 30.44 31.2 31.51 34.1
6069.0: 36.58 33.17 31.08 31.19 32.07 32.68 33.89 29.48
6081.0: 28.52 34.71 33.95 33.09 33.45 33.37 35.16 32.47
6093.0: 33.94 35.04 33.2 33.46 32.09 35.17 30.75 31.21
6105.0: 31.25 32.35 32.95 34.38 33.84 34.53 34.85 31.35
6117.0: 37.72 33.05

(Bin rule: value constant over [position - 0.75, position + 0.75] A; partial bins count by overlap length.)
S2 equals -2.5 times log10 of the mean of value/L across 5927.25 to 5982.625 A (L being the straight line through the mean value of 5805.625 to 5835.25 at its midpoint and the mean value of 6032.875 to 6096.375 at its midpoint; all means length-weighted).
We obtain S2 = 0.029 mag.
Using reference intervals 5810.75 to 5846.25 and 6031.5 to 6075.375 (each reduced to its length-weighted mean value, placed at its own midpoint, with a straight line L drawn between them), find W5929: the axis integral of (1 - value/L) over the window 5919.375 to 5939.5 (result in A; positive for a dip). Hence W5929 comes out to 0.62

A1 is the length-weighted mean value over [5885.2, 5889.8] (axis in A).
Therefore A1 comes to 30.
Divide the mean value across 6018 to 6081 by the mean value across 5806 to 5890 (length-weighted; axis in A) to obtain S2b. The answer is 1.0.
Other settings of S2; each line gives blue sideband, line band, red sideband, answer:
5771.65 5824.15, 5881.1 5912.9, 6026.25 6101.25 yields 0.108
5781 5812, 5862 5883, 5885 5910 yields -0.102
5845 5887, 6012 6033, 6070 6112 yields 0.038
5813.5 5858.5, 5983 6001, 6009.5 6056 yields -0.014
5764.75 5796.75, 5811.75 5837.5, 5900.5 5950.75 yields -0.030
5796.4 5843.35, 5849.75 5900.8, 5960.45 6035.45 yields 0.070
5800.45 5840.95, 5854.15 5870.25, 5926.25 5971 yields 0.023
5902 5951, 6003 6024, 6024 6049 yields 0.075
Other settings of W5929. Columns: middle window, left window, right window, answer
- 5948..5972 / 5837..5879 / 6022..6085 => 0.78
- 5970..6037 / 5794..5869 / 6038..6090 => 0.59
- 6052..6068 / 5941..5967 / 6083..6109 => 0.23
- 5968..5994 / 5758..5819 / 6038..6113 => -0.40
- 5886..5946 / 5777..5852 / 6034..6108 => 3.25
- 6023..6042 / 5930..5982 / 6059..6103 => -0.70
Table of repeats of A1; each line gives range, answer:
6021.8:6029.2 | 32.8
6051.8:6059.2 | 34.5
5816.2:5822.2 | 35.1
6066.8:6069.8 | 35.3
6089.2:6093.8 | 33.9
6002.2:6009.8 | 32.1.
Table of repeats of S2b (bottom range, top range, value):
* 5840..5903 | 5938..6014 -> 1.02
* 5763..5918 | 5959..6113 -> 0.99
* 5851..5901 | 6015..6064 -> 1.03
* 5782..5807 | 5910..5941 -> 0.98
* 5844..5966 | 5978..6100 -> 1.02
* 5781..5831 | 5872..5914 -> 0.92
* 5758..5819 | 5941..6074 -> 0.98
